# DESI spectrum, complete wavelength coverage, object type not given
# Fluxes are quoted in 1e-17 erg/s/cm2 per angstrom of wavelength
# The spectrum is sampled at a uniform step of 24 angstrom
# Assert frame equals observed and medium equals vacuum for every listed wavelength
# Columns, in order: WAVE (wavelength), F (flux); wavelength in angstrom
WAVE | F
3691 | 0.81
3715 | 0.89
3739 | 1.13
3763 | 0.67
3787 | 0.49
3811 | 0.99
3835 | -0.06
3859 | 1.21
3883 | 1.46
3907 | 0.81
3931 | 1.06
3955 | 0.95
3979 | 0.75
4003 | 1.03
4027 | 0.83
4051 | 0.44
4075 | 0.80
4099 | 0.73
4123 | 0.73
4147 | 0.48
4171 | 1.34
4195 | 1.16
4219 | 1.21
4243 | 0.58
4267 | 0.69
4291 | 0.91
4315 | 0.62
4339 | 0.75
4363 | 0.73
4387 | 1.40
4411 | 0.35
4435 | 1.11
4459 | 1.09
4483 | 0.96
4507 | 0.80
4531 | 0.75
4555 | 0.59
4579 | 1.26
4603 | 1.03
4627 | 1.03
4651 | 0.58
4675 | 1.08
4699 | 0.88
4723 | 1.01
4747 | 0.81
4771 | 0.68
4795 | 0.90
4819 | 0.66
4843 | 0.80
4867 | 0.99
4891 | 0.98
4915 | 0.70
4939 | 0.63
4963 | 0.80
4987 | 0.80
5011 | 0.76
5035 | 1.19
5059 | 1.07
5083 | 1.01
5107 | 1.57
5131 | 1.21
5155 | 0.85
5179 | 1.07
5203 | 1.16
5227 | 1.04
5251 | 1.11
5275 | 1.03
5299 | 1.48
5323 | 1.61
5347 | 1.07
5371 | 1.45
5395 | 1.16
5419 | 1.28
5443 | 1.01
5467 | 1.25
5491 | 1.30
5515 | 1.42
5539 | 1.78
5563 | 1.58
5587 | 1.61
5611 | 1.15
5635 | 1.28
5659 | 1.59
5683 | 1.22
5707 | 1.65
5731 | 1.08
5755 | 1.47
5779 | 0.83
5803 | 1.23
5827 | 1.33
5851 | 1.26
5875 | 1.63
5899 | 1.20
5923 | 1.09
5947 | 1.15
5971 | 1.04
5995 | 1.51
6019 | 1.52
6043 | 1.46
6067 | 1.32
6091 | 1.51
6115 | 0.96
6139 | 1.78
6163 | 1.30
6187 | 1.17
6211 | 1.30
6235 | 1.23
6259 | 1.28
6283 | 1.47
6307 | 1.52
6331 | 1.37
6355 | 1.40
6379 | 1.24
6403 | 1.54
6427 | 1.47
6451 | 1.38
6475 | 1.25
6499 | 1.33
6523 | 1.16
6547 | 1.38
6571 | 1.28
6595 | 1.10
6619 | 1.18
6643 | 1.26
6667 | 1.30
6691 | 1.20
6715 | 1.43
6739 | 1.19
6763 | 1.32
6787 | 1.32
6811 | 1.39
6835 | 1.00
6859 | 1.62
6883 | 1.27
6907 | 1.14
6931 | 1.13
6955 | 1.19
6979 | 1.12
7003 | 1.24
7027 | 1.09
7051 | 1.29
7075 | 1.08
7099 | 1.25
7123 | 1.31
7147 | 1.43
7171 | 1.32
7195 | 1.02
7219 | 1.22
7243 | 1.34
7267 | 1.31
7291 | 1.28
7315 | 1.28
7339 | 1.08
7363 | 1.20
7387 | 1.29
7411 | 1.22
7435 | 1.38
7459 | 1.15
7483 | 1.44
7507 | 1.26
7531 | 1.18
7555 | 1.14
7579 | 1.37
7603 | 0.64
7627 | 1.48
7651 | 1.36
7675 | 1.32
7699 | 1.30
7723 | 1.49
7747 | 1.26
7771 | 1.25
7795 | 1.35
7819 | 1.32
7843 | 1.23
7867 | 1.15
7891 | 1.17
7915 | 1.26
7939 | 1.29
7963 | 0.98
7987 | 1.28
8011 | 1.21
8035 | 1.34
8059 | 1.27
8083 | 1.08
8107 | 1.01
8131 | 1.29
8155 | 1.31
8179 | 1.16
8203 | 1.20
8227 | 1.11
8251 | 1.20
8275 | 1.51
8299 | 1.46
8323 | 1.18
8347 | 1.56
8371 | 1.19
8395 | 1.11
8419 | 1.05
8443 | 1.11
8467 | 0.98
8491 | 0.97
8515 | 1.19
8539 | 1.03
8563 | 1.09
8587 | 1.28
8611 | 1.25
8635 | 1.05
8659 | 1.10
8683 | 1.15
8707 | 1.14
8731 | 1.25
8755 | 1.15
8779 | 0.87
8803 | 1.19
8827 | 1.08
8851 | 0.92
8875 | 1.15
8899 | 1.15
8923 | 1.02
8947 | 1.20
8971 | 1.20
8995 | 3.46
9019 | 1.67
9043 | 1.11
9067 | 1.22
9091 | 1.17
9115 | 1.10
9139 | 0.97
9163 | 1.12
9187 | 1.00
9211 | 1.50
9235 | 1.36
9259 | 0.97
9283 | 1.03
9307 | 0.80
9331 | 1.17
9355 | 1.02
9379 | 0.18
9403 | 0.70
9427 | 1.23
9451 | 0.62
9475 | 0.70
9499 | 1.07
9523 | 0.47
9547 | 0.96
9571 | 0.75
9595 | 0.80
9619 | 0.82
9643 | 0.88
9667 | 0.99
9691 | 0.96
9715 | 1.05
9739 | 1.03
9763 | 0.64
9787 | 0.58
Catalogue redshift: 0.37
